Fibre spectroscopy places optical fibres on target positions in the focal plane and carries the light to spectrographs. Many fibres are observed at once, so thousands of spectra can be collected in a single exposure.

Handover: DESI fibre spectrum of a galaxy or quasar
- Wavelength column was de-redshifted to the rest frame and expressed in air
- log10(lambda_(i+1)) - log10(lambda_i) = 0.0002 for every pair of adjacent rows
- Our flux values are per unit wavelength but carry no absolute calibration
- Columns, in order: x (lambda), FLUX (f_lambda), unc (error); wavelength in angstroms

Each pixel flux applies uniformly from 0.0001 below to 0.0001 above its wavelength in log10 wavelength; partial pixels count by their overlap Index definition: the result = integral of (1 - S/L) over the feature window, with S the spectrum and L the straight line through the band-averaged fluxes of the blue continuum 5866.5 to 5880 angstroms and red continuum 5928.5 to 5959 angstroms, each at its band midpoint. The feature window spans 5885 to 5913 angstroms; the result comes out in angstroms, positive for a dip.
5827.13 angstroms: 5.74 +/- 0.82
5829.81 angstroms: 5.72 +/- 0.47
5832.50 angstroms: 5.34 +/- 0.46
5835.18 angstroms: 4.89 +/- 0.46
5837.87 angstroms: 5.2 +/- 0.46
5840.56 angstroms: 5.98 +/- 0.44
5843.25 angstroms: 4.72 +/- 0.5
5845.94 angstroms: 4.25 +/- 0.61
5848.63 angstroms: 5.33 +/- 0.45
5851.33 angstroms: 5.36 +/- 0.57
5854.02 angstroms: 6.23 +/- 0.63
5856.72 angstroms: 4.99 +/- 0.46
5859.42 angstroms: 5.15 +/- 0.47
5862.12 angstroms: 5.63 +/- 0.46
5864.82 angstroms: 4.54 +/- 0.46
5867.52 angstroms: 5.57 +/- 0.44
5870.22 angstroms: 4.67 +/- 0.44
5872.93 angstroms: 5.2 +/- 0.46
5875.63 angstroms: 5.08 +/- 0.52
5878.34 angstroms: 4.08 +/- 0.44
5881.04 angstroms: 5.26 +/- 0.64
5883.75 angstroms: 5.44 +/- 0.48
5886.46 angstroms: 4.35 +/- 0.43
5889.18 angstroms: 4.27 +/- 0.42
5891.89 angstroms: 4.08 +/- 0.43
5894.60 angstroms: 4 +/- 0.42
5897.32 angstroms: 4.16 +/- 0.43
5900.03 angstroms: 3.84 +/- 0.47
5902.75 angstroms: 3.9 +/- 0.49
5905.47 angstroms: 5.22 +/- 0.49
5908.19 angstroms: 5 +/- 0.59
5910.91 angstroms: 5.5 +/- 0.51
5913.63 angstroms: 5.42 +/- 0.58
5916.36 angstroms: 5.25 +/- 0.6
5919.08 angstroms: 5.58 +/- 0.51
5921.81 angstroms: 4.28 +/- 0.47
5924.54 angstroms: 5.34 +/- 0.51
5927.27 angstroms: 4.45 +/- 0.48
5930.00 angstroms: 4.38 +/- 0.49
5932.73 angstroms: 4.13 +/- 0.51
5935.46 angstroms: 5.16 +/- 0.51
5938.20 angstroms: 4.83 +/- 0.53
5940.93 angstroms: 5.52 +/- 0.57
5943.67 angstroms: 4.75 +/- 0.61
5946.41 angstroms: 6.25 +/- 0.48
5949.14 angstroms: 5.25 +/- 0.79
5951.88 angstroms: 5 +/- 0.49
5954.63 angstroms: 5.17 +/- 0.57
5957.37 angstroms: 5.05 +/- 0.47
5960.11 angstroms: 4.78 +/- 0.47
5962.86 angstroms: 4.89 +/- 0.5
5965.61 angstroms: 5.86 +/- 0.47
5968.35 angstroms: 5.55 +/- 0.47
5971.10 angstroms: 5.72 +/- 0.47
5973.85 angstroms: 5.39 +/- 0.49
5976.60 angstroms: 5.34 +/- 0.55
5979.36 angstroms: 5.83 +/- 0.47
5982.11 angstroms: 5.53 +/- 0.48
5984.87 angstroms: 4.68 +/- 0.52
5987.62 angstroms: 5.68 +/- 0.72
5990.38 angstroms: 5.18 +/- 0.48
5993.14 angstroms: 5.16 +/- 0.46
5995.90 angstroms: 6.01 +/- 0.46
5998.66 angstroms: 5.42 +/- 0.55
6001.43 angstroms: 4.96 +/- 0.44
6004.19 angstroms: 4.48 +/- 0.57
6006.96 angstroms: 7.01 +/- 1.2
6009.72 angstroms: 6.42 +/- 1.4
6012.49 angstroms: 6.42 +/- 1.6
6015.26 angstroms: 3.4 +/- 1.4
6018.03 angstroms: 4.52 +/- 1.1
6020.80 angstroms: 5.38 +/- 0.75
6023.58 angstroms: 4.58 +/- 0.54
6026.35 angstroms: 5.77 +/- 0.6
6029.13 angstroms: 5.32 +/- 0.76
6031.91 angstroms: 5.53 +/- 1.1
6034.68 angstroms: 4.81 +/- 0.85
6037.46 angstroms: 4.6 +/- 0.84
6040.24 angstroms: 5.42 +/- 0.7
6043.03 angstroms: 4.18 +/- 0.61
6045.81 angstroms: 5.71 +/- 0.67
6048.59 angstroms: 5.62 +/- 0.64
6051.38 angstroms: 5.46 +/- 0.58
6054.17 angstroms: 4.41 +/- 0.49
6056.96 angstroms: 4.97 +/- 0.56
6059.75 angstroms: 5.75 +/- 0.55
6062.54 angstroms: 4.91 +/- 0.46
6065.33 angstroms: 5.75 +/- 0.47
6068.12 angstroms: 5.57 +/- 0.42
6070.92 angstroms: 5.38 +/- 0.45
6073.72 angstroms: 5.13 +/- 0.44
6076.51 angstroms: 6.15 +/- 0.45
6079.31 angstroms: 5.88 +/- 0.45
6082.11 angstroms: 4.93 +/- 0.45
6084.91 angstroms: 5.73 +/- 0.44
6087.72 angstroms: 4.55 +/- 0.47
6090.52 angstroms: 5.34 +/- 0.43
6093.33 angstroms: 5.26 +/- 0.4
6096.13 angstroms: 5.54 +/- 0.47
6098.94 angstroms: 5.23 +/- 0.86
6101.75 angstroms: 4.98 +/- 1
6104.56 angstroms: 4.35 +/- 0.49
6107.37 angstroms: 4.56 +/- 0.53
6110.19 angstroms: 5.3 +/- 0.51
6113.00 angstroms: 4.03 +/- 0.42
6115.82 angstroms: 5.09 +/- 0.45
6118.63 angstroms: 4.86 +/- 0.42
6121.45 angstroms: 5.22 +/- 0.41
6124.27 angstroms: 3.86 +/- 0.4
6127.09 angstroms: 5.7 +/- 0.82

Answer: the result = 2.8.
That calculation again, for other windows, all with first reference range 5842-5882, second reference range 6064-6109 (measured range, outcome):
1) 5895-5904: 2.0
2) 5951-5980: -0.9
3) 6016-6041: 0.8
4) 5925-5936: 1.2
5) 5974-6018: -1.8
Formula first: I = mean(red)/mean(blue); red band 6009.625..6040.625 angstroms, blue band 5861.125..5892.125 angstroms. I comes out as 1.05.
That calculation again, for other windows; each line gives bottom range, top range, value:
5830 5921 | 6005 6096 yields 1.07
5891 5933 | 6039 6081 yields 1.14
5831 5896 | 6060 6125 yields 1.03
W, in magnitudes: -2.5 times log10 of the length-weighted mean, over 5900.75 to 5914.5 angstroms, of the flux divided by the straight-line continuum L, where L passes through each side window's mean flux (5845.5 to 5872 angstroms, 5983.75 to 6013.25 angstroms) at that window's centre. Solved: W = 0.08 mag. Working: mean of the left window 5.2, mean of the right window 5.58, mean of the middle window 4.94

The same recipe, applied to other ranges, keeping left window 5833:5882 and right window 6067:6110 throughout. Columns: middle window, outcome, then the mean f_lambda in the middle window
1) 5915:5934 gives 0.08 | 4.78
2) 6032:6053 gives 0.02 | 5.13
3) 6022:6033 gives -0.02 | 5.29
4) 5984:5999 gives -0.04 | 5.38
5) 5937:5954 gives -0.02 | 5.27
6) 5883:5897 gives 0.18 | 4.36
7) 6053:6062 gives 0.04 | 5.05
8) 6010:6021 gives 0.04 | 5.03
